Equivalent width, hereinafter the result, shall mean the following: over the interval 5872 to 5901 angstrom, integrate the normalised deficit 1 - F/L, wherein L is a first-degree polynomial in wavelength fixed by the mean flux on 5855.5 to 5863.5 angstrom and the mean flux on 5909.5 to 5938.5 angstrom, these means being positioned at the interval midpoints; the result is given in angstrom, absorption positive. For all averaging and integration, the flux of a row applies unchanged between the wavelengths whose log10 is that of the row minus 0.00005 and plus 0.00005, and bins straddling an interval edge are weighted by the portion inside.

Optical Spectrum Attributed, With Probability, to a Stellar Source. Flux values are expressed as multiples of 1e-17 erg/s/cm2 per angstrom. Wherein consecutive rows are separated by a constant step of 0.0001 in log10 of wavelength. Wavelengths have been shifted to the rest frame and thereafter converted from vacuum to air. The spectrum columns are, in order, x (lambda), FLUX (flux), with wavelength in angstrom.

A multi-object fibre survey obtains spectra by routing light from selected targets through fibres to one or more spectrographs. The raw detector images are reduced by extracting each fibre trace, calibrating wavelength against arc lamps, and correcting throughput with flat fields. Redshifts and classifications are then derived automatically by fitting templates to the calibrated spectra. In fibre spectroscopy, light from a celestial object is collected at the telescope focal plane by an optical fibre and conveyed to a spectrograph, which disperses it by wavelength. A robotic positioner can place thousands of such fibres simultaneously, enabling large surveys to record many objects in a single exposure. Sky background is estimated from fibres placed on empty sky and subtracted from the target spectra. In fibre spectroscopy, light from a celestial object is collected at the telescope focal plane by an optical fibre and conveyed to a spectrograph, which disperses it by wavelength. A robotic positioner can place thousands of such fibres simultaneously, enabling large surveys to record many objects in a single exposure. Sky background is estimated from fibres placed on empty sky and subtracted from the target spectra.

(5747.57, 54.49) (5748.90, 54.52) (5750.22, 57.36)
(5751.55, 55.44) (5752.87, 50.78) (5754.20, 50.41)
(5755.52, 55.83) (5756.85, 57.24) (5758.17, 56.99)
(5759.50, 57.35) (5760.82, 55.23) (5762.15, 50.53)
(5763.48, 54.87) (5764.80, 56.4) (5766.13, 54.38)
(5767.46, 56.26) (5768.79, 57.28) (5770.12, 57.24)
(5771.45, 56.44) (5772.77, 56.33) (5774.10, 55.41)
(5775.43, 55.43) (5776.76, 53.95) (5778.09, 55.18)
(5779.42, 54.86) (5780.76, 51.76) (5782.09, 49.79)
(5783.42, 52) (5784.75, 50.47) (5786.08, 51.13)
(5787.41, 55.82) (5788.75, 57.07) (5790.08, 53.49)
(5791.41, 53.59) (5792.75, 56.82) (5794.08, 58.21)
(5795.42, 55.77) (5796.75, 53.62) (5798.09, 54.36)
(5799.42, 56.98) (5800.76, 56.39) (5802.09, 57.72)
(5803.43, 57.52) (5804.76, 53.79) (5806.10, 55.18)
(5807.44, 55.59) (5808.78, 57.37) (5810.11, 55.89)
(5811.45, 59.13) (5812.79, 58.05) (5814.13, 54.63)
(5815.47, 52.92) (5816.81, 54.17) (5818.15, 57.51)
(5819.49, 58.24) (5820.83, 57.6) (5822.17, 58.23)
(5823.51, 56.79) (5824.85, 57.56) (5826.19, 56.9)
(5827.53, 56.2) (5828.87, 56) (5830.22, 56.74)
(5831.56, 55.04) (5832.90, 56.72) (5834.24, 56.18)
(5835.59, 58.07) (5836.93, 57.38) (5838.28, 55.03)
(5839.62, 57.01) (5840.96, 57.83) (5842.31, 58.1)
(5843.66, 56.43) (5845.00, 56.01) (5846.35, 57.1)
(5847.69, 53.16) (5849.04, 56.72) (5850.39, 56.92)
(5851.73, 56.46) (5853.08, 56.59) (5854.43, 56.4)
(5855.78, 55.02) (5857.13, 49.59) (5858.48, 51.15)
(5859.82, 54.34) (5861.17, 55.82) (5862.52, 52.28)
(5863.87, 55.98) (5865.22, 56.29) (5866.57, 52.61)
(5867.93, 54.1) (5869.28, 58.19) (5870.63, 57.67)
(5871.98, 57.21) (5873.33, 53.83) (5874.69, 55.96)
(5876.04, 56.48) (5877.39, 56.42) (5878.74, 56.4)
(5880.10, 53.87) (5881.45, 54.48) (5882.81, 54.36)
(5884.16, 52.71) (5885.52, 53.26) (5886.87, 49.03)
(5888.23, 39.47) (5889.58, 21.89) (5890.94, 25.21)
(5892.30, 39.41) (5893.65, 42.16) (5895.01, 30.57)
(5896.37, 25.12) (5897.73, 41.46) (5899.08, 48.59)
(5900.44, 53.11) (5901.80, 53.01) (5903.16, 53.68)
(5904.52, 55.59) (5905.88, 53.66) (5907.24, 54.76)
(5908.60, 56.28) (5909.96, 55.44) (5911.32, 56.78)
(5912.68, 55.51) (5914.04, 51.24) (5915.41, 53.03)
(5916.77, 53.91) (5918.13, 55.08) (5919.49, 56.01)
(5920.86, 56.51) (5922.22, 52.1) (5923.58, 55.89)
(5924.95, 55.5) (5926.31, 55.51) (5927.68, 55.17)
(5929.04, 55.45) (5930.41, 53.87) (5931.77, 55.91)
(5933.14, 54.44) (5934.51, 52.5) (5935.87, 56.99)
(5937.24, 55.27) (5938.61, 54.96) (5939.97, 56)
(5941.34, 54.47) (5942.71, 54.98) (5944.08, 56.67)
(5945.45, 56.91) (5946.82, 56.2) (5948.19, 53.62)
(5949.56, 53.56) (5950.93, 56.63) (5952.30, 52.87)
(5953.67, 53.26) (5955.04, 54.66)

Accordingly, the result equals 4.1 angstrom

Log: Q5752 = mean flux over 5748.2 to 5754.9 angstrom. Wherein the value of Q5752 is 53.7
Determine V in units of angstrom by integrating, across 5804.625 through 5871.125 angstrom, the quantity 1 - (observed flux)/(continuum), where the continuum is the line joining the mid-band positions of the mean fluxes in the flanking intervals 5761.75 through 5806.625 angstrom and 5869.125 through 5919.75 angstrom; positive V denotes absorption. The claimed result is -4.5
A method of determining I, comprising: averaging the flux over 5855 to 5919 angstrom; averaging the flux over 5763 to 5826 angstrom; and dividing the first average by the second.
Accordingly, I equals 0.9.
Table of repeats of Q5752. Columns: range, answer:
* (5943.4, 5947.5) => 56.6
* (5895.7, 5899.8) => 38.6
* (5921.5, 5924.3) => 54.1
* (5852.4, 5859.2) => 53.8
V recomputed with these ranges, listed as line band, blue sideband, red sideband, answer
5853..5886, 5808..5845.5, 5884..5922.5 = -1.91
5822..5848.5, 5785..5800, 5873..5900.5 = -3.05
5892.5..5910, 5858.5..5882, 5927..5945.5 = 2.47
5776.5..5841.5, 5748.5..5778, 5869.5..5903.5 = -4.17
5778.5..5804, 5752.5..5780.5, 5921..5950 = 0.25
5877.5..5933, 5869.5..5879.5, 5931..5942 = 5.54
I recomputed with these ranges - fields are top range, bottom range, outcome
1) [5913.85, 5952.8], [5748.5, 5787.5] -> 1.01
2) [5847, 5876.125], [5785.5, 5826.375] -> 0.98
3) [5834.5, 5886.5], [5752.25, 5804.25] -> 1.01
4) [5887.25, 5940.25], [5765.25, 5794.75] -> 0.92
